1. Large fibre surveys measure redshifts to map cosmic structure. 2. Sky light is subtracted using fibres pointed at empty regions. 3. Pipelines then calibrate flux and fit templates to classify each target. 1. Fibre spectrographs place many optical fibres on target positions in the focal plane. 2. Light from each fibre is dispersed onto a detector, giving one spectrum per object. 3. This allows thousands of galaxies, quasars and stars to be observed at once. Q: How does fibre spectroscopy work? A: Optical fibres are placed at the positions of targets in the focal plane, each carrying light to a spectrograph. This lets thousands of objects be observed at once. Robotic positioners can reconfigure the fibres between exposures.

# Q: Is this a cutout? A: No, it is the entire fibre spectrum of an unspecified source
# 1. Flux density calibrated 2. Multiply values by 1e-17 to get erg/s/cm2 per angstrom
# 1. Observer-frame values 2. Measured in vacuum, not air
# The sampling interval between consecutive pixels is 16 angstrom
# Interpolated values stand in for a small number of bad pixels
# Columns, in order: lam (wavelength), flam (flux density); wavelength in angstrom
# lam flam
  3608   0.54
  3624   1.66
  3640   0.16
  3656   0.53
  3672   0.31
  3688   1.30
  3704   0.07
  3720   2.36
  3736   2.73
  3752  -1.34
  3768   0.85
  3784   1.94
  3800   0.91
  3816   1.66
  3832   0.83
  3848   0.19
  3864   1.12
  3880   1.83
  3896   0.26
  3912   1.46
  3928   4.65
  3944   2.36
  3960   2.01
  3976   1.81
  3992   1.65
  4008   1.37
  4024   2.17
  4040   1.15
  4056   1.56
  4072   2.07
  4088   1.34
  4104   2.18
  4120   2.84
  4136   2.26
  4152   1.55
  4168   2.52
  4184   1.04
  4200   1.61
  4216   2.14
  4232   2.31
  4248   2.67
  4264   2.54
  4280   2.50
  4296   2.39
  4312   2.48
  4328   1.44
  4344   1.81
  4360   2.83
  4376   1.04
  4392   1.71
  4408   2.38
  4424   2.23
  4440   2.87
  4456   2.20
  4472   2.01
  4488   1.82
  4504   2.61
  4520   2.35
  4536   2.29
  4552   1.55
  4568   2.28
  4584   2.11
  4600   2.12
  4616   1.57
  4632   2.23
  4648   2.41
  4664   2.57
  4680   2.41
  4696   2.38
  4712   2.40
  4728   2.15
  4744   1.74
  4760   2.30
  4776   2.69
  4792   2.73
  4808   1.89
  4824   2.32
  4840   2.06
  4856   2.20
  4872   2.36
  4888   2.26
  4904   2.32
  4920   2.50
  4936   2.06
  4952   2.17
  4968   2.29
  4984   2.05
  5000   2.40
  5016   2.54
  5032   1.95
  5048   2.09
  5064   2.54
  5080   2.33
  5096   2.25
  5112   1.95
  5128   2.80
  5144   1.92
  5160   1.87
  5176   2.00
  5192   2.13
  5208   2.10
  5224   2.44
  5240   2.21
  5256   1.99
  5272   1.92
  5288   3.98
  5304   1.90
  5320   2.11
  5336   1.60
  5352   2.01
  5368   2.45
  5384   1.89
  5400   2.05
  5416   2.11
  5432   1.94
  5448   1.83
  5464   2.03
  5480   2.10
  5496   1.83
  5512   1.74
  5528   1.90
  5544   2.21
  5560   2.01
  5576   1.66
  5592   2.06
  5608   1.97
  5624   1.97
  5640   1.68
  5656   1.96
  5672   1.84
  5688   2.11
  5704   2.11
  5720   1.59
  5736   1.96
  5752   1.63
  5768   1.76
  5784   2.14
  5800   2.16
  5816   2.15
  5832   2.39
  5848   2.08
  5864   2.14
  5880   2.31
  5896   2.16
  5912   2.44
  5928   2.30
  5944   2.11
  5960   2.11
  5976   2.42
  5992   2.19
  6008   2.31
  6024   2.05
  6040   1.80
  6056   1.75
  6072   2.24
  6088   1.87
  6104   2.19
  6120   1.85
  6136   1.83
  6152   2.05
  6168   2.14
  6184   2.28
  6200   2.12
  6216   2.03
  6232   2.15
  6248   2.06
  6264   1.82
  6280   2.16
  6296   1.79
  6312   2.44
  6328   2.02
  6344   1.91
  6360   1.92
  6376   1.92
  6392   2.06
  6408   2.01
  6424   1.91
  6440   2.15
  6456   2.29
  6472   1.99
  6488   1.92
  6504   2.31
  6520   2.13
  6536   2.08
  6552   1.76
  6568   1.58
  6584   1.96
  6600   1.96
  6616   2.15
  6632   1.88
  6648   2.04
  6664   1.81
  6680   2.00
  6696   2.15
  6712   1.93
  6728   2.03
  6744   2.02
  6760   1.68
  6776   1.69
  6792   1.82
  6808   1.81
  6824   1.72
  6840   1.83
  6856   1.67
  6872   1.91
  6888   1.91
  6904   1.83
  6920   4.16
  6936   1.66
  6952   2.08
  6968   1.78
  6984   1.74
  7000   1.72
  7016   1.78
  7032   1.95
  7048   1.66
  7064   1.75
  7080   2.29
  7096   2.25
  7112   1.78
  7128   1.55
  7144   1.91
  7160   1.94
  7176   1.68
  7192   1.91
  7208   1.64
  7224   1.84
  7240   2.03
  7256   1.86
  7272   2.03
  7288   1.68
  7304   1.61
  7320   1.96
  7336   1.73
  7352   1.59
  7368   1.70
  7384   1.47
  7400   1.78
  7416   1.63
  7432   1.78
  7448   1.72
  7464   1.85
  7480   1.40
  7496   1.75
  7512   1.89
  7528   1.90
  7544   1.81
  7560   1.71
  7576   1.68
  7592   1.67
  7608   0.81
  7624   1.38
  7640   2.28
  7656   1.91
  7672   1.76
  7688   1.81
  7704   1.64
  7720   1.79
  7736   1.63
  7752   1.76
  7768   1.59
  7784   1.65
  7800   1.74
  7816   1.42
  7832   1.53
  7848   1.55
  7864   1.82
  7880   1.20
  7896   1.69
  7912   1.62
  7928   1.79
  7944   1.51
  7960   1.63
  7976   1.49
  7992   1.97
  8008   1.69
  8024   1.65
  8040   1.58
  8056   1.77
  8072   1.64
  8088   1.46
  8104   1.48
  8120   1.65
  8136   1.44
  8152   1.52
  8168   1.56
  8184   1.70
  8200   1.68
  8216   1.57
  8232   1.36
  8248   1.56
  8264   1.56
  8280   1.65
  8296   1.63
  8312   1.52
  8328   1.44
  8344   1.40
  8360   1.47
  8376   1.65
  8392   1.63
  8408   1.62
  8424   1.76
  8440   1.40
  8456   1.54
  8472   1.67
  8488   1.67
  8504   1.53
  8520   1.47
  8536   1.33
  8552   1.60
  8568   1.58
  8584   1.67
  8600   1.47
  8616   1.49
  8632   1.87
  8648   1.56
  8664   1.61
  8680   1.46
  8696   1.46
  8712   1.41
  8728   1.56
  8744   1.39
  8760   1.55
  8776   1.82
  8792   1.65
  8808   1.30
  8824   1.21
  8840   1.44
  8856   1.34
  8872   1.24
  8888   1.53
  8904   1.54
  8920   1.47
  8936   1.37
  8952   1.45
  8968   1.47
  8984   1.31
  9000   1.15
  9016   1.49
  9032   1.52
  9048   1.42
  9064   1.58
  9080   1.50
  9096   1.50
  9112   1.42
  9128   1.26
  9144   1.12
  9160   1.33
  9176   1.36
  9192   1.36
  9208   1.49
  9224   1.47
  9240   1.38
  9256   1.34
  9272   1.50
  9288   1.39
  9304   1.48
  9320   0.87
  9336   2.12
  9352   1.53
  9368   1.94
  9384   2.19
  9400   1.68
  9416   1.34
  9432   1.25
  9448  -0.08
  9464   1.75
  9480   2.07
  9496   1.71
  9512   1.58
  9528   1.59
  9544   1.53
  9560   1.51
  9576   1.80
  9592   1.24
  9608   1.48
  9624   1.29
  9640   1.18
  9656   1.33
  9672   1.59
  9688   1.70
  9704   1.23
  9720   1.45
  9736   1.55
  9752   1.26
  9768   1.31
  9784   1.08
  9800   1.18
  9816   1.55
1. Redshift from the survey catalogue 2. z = 0.055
